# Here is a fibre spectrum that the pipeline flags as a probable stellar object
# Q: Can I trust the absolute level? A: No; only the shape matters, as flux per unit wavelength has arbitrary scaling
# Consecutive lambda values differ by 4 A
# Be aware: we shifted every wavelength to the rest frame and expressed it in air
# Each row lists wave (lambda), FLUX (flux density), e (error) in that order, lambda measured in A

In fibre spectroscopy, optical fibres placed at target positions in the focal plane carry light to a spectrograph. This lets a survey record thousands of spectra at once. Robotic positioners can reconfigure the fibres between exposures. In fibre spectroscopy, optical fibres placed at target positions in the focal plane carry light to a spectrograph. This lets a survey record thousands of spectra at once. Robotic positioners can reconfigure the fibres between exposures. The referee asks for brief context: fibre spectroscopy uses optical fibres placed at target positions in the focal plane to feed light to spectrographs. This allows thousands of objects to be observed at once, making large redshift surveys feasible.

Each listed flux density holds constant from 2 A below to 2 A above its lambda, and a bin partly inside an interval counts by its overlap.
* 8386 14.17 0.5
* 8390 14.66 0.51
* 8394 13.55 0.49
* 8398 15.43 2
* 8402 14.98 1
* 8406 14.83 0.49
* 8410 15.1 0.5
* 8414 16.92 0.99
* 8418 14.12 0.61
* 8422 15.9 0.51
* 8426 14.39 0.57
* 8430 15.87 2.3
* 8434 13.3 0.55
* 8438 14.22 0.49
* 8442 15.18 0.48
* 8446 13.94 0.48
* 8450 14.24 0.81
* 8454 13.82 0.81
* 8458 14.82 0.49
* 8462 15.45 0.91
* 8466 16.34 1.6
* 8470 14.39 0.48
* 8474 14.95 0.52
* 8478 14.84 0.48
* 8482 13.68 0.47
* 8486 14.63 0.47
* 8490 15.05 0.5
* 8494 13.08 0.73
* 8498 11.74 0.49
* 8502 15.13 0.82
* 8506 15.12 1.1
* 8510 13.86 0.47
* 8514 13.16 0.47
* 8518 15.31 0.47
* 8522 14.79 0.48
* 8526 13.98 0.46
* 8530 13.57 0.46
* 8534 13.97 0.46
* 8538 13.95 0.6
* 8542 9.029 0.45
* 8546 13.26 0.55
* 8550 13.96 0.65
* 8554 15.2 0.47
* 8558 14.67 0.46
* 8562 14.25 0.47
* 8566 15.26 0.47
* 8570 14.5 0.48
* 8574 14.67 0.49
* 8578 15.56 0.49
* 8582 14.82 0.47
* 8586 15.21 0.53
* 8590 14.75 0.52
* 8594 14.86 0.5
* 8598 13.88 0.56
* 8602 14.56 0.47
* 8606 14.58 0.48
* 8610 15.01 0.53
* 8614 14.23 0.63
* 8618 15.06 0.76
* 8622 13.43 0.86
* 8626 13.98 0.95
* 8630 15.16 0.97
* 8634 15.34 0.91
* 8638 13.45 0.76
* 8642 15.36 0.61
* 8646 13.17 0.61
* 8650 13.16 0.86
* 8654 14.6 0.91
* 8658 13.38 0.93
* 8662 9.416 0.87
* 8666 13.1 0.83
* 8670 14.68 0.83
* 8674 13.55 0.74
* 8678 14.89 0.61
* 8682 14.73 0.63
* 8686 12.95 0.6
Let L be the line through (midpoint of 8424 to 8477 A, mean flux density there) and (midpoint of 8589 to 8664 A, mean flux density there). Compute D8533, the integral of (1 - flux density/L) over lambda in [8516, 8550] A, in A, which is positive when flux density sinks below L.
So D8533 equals 2.1 A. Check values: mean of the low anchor 14.7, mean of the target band 13.5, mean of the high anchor 14.1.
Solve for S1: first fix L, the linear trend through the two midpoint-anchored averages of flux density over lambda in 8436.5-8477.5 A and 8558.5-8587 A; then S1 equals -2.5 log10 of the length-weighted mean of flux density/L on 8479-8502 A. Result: 0.07 mag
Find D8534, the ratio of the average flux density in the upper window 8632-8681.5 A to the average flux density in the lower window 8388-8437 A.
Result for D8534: 0.9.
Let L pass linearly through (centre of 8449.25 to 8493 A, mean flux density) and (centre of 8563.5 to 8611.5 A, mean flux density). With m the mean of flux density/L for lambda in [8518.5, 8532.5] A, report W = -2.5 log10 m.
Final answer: 0.04 mag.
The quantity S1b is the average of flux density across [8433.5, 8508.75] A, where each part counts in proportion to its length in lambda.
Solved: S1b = 14.4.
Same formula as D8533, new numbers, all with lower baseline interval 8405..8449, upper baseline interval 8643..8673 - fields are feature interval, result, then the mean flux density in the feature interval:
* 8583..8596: -1.20 A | 14.9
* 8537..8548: 1.66 A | 11.9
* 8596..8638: -3.14 A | 14.5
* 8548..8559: -0.53 A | 14.6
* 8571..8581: -0.91 A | 15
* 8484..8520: 0.50 A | 14.1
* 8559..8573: -0.83 A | 14.7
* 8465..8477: -0.46 A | 15.1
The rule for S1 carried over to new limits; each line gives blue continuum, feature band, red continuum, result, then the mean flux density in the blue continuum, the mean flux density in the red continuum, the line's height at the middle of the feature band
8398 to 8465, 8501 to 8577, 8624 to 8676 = 0.02 mag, 14.9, 13.7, 14.3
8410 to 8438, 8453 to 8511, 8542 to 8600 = 0.02 mag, 15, 14.4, 14.8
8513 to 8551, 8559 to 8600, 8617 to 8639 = -0.06 mag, 13.5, 14.4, 14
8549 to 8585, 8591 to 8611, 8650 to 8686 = -0.02 mag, 14.8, 13.5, 14.4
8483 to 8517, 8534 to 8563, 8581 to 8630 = 0.06 mag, 14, 14.6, 14.3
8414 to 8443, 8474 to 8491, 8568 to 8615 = 0.02 mag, 14.8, 14.7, 14.8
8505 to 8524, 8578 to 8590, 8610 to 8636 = -0.04 mag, 14.4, 14.6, 14.5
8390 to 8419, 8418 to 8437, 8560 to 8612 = 0.02 mag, 15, 14.8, 15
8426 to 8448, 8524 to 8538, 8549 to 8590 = 0.07 mag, 14.5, 14.8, 14.7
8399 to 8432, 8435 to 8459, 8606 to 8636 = 0.06 mag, 15.3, 14.6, 15.2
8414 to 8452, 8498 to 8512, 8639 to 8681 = 0.00 mag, 14.7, 13.6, 14.3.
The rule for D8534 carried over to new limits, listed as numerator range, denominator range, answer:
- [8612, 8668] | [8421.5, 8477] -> 0.93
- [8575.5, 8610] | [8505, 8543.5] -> 1.08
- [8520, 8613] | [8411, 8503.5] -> 0.98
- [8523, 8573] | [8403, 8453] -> 0.93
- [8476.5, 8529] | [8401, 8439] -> 0.95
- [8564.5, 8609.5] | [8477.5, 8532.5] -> 1.05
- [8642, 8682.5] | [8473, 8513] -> 0.95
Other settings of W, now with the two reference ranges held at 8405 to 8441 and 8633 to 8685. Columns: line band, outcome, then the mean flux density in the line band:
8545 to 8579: -0.028 mag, 14.6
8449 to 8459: 0.042 mag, 14.2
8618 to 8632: -0.033 mag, 14.3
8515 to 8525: -0.022 mag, 14.8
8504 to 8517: 0.027 mag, 14.1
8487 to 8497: 0.054 mag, 13.9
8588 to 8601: -0.034 mag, 14.5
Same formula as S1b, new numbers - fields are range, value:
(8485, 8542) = 13.9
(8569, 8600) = 14.8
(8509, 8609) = 14.2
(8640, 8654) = 14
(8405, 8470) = 14.9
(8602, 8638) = 14.5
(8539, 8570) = 13.7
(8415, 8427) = 15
